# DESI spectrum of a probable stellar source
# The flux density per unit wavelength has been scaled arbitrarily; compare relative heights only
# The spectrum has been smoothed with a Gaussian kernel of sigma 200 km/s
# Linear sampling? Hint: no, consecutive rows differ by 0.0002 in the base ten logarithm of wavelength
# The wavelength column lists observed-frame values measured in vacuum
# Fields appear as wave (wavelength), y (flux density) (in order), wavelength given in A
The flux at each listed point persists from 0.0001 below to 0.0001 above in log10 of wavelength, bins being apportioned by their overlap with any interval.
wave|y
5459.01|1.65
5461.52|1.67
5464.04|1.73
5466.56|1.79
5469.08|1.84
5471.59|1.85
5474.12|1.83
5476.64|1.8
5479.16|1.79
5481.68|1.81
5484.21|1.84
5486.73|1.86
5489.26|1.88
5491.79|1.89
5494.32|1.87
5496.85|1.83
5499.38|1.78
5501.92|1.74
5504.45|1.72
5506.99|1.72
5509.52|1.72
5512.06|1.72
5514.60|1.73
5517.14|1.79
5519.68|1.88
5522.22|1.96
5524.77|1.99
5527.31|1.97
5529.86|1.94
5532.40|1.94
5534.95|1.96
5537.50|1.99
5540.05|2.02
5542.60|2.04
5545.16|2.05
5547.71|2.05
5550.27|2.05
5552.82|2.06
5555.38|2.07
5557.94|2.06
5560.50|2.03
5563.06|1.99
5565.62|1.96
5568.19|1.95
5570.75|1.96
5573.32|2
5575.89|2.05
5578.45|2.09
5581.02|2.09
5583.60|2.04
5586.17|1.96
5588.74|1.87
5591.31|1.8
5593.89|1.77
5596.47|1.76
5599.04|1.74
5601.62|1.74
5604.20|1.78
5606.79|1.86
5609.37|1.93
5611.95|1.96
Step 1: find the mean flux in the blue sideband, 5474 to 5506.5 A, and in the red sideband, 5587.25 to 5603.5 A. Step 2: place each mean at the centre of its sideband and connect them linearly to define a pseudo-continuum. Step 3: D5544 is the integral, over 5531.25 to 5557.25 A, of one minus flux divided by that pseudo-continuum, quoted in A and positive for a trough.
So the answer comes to -3.3 A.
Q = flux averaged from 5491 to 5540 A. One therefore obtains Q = 1.85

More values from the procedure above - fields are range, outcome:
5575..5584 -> 2.07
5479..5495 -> 1.85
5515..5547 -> 1.96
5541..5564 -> 2.04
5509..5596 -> 1.96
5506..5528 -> 1.83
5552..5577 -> 2.01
